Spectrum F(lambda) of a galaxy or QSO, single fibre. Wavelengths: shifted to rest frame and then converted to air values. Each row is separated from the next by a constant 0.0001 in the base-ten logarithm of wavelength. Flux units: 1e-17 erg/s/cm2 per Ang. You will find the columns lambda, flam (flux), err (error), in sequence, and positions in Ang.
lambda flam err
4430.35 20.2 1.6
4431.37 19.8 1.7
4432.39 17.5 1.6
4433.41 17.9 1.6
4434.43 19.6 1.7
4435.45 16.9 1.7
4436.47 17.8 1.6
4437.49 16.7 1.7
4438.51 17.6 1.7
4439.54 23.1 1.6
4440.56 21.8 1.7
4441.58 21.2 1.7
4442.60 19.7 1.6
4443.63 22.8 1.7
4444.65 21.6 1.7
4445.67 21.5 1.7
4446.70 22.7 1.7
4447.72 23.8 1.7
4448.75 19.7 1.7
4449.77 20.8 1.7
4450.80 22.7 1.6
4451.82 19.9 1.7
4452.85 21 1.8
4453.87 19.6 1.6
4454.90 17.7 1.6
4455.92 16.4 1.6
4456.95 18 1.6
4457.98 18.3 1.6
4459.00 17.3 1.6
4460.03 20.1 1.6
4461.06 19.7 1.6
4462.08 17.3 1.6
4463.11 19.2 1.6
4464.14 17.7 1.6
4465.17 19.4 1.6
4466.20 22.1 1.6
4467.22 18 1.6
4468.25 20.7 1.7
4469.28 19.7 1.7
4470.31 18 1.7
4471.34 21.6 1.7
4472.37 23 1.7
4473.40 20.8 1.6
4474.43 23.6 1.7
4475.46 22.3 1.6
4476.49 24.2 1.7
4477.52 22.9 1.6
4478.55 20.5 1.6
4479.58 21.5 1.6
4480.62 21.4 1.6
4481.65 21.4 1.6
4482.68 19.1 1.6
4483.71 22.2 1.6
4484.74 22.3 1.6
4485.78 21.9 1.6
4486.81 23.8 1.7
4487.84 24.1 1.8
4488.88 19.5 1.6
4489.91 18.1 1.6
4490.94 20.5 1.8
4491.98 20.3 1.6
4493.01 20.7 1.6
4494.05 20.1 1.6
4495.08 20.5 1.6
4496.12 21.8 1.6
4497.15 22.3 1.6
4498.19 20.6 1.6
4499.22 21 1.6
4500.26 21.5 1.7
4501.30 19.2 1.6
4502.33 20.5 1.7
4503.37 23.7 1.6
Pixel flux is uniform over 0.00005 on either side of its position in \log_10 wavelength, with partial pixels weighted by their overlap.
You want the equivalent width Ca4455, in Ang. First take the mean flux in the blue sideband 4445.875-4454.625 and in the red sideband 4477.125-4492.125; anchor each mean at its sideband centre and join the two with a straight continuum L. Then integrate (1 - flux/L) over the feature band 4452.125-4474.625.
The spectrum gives 1.9 Ang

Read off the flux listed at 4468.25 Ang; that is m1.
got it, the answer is 20.7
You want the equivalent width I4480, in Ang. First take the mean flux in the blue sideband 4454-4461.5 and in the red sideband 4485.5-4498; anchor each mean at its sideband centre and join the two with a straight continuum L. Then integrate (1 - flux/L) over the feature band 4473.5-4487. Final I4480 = -1.25 Ang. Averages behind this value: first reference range 18.3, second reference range 21.1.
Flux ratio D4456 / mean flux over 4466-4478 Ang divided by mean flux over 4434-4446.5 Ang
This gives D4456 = 1.1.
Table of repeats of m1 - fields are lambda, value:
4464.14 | 17.7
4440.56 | 21.8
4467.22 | 18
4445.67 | 21.5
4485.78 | 21.9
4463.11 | 19.2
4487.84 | 24.1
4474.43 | 23.6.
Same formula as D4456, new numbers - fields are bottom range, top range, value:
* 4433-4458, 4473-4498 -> 1.07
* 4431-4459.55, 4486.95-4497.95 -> 1.06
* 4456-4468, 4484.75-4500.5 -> 1.13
